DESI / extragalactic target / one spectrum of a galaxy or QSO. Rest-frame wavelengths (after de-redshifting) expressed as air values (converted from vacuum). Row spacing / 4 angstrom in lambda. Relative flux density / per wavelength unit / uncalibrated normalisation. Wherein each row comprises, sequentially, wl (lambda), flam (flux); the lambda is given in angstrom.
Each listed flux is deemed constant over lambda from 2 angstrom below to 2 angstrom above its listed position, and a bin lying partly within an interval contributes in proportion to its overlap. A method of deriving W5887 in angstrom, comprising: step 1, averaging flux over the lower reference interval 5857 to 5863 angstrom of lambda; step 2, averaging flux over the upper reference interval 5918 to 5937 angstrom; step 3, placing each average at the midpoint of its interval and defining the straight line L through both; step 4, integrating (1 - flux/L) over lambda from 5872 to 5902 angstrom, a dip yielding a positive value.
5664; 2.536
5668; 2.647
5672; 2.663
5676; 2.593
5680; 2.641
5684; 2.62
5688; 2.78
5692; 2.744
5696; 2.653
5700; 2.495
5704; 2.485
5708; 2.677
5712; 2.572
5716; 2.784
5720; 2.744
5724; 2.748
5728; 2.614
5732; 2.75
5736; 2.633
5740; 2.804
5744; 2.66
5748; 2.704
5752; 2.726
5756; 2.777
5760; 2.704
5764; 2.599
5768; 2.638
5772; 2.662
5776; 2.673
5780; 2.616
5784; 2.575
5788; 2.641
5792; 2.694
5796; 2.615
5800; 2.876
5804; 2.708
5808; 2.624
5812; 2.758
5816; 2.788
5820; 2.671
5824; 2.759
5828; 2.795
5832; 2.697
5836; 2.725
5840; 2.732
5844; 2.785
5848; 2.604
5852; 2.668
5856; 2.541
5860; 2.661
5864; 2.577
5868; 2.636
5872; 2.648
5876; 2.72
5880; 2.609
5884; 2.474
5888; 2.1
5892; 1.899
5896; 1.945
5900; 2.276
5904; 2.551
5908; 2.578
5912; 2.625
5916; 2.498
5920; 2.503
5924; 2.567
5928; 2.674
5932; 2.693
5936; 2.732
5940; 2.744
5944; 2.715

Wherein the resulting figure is 3.6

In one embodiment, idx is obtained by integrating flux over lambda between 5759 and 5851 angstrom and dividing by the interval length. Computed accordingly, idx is 2.69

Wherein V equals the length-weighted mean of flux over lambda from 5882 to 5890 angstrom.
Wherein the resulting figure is 2.29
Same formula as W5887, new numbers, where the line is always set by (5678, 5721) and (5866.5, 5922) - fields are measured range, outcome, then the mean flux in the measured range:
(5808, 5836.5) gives -2.5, 2.73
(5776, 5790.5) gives -0.4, 2.62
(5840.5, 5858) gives -1.2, 2.66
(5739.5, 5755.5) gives -0.8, 2.72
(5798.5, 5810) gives -0.9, 2.73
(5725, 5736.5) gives -0.3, 2.68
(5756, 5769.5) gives -0.5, 2.67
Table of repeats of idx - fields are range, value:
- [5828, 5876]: 2.67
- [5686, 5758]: 2.69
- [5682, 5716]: 2.64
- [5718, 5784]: 2.69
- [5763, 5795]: 2.64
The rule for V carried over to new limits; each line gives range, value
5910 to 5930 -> 2.57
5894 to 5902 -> 2.11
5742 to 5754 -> 2.7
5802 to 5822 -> 2.71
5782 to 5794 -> 2.64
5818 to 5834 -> 2.73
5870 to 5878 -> 2.68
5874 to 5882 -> 2.66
